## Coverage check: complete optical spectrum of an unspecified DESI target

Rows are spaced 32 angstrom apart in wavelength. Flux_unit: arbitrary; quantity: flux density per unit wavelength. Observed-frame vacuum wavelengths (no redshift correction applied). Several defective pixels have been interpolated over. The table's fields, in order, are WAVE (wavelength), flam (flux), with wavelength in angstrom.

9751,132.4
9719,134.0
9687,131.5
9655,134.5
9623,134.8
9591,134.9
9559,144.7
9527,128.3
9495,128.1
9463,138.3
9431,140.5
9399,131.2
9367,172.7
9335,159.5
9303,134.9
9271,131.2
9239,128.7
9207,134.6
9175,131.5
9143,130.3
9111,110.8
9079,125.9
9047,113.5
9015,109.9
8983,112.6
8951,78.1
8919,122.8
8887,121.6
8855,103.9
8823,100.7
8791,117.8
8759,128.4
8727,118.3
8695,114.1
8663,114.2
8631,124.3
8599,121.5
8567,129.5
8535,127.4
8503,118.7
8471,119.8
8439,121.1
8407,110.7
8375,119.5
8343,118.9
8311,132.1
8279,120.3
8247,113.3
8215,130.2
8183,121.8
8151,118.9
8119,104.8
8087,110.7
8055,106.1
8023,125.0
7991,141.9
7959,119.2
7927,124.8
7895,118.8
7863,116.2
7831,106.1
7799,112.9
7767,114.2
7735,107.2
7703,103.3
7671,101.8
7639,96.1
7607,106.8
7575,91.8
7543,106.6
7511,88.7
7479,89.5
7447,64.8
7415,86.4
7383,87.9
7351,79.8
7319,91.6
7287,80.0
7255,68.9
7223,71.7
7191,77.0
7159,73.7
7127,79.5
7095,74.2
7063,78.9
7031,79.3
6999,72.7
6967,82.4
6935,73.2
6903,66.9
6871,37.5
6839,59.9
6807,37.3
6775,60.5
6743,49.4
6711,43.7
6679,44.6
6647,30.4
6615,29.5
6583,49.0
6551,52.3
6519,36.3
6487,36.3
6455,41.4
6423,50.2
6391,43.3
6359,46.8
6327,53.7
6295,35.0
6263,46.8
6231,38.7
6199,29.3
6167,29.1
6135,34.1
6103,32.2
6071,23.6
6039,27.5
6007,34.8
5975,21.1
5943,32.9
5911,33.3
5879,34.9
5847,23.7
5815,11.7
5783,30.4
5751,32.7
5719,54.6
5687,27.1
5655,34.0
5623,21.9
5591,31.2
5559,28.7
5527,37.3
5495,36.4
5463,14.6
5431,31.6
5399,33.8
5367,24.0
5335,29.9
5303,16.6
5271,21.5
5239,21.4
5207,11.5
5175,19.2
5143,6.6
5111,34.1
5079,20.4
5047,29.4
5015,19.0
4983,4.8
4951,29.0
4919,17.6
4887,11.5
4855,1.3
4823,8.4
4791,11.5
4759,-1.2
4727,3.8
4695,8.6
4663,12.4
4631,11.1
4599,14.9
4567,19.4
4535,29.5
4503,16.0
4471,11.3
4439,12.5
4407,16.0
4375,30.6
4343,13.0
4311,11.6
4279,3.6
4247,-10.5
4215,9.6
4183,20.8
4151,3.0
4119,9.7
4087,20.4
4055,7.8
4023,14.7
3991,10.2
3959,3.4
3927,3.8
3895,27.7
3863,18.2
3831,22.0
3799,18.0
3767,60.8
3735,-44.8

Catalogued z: 0.729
